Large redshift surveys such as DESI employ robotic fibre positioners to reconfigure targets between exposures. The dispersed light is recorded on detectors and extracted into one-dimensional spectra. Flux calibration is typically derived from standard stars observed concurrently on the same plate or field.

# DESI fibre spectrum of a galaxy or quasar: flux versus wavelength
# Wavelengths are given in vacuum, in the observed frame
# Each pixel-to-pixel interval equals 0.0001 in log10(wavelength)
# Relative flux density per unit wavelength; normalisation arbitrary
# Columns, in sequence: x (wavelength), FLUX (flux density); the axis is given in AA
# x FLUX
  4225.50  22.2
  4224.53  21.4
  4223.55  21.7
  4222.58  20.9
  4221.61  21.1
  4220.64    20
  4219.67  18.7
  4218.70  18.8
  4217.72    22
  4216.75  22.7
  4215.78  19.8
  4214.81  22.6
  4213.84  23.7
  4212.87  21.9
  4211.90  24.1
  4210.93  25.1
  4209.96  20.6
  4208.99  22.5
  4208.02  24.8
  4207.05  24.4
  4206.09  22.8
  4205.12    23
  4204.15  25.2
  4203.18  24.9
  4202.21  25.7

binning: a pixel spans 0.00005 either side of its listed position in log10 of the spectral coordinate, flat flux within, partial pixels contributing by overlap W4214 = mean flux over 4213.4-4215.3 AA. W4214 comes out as 23.1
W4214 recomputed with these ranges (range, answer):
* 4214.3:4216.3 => 21.3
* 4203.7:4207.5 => 23.9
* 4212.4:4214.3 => 22.8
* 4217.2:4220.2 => 19.8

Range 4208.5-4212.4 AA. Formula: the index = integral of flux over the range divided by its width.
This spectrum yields 23.1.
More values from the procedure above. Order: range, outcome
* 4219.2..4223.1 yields 20.2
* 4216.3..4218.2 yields 22.4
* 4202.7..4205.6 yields 24.3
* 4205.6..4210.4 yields 23.1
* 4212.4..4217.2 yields 22.1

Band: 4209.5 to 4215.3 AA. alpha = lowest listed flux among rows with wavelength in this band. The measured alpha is 20.6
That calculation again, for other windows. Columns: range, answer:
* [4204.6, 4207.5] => 22.8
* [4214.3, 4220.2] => 18.7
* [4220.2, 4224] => 20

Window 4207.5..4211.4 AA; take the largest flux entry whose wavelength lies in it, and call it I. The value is 25.1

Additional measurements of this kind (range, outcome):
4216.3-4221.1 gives 22.7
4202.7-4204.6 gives 25.2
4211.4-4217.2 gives 24.1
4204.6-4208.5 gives 24.8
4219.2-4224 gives 21.7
